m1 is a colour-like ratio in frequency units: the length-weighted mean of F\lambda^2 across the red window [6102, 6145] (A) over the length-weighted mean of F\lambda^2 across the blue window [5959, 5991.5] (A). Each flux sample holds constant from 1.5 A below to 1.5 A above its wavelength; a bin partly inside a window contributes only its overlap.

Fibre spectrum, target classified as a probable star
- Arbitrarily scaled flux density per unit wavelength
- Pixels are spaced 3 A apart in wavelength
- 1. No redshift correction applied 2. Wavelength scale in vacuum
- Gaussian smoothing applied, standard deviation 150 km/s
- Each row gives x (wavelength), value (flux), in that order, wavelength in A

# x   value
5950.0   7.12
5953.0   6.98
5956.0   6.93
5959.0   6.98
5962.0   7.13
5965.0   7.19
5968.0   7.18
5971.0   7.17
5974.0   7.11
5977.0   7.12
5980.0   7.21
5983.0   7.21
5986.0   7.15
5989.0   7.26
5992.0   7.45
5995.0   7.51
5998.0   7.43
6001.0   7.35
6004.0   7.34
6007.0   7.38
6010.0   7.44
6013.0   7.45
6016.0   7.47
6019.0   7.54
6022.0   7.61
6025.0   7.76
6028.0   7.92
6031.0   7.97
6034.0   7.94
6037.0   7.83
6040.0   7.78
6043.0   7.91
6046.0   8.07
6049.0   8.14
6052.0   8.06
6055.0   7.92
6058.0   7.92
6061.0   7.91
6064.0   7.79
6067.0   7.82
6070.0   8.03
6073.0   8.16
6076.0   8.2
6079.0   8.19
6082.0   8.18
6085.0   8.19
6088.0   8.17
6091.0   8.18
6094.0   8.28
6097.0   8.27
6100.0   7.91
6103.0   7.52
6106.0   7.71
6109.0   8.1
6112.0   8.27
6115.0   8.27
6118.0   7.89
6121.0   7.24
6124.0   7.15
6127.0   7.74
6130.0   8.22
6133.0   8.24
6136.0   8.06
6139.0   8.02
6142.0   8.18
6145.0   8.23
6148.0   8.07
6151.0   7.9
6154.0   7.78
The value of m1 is 1.16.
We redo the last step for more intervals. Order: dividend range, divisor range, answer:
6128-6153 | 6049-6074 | 1.04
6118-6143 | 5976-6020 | 1.12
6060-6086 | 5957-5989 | 1.16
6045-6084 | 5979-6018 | 1.12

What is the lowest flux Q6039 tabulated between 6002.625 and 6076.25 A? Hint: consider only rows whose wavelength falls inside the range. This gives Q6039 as 7.34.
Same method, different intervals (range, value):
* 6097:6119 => 7.52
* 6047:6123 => 7.24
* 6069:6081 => 8.03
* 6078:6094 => 8.17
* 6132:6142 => 8.02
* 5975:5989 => 7.12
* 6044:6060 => 7.92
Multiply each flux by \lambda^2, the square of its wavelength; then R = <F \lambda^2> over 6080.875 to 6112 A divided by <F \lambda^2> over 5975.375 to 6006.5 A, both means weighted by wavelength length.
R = 1.1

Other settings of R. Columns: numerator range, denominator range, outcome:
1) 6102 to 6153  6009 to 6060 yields 1.05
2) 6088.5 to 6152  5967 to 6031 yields 1.12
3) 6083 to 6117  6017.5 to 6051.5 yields 1.05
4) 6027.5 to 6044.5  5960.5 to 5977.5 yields 1.13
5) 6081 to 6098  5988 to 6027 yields 1.13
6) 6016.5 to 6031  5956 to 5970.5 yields 1.11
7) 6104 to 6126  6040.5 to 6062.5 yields 1.00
